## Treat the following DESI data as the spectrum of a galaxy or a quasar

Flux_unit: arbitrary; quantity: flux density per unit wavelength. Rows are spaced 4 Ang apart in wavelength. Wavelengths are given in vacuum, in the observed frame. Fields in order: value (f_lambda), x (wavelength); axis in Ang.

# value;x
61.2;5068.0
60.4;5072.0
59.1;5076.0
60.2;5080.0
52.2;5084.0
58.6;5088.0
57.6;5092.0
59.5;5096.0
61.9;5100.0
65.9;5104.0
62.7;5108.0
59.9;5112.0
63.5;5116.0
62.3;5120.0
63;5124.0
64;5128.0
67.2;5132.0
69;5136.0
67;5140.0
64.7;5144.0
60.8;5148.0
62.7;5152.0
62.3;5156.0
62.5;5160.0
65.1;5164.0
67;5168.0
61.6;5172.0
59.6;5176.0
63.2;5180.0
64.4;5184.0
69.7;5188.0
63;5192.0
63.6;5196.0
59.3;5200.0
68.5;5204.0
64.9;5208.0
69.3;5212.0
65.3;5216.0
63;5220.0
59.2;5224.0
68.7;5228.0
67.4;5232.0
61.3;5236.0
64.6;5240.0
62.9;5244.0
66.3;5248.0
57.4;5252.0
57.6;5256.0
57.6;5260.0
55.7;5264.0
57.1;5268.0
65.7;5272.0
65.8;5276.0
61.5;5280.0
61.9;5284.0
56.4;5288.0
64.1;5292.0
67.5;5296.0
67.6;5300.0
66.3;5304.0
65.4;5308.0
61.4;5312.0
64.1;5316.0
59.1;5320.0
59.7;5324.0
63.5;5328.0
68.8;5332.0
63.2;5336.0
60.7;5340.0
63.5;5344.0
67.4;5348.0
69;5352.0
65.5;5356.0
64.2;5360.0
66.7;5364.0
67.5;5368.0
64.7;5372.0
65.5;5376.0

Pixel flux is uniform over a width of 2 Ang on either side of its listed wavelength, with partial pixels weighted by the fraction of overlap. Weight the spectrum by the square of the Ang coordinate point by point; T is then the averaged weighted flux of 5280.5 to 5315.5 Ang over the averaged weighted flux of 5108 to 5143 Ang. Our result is 1.1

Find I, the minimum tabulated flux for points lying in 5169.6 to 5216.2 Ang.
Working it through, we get 59.3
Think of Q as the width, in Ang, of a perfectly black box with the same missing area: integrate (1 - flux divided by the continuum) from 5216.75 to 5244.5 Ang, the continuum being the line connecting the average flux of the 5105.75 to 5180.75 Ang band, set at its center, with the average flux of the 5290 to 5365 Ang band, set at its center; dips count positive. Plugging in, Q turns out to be 0.0 Ang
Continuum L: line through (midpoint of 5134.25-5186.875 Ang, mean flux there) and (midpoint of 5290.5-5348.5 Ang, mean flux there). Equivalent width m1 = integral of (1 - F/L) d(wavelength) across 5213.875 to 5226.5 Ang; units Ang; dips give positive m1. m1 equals 0.2 Ang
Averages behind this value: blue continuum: 63.9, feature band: 62.8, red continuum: 64.1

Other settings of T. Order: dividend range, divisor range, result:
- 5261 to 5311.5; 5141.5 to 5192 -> 1.03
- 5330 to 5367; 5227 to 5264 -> 1.10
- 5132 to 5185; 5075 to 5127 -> 1.08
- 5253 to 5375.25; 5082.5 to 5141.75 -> 1.10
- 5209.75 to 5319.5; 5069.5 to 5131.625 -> 1.10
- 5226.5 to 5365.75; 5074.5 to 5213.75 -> 1.06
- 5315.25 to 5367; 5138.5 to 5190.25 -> 1.08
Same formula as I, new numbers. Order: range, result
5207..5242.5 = 59.2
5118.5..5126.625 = 62.3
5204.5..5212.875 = 64.9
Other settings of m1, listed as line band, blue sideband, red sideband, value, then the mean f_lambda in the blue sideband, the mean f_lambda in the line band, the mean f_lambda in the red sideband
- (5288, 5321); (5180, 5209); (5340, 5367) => 0.64 Ang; 64.7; 64.1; 65.7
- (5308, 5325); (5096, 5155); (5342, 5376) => 1.02 Ang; 63.7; 61.7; 66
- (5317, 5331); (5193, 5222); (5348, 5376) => 0.92 Ang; 64.8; 61.6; 66.3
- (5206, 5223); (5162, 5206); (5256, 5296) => -0.60 Ang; 64.1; 65.2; 60.8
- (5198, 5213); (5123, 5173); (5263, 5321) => -0.34 Ang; 64.5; 65.2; 62.8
